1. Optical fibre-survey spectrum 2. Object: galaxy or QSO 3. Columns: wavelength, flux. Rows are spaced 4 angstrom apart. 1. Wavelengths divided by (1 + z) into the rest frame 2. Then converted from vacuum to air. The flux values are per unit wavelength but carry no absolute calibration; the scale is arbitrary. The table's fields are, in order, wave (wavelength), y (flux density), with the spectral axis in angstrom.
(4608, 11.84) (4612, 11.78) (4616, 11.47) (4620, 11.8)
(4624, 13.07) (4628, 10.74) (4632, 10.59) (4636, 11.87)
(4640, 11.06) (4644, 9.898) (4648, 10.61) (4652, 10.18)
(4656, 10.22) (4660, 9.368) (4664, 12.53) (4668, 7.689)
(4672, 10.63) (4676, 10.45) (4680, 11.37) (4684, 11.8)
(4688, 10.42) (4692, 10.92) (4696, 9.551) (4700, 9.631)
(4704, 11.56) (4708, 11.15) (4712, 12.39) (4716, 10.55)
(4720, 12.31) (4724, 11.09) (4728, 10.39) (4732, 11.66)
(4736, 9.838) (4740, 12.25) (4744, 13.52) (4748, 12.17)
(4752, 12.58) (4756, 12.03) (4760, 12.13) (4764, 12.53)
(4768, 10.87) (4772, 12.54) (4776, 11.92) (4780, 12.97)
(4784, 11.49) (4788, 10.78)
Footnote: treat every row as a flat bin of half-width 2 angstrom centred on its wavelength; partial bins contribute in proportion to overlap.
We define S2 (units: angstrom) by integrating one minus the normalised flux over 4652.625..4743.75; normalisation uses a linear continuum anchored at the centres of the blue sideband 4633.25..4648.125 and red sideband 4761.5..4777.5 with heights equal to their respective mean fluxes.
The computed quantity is 4.2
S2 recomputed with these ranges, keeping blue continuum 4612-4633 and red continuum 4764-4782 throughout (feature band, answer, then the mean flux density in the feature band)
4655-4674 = 2.7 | 10.1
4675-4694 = 1.3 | 11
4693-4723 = 2.2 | 11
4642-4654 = 1.5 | 10.2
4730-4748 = 0.2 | 11.9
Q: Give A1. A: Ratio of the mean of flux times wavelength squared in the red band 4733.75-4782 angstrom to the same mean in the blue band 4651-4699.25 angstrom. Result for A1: 1.2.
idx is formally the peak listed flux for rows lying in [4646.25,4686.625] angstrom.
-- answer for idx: 12.53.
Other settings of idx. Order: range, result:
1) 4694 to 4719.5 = 12.39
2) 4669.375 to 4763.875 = 13.52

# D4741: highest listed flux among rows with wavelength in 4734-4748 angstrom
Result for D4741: 13.52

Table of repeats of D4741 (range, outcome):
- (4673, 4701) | 11.8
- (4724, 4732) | 11.66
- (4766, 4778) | 12.54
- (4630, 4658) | 11.87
